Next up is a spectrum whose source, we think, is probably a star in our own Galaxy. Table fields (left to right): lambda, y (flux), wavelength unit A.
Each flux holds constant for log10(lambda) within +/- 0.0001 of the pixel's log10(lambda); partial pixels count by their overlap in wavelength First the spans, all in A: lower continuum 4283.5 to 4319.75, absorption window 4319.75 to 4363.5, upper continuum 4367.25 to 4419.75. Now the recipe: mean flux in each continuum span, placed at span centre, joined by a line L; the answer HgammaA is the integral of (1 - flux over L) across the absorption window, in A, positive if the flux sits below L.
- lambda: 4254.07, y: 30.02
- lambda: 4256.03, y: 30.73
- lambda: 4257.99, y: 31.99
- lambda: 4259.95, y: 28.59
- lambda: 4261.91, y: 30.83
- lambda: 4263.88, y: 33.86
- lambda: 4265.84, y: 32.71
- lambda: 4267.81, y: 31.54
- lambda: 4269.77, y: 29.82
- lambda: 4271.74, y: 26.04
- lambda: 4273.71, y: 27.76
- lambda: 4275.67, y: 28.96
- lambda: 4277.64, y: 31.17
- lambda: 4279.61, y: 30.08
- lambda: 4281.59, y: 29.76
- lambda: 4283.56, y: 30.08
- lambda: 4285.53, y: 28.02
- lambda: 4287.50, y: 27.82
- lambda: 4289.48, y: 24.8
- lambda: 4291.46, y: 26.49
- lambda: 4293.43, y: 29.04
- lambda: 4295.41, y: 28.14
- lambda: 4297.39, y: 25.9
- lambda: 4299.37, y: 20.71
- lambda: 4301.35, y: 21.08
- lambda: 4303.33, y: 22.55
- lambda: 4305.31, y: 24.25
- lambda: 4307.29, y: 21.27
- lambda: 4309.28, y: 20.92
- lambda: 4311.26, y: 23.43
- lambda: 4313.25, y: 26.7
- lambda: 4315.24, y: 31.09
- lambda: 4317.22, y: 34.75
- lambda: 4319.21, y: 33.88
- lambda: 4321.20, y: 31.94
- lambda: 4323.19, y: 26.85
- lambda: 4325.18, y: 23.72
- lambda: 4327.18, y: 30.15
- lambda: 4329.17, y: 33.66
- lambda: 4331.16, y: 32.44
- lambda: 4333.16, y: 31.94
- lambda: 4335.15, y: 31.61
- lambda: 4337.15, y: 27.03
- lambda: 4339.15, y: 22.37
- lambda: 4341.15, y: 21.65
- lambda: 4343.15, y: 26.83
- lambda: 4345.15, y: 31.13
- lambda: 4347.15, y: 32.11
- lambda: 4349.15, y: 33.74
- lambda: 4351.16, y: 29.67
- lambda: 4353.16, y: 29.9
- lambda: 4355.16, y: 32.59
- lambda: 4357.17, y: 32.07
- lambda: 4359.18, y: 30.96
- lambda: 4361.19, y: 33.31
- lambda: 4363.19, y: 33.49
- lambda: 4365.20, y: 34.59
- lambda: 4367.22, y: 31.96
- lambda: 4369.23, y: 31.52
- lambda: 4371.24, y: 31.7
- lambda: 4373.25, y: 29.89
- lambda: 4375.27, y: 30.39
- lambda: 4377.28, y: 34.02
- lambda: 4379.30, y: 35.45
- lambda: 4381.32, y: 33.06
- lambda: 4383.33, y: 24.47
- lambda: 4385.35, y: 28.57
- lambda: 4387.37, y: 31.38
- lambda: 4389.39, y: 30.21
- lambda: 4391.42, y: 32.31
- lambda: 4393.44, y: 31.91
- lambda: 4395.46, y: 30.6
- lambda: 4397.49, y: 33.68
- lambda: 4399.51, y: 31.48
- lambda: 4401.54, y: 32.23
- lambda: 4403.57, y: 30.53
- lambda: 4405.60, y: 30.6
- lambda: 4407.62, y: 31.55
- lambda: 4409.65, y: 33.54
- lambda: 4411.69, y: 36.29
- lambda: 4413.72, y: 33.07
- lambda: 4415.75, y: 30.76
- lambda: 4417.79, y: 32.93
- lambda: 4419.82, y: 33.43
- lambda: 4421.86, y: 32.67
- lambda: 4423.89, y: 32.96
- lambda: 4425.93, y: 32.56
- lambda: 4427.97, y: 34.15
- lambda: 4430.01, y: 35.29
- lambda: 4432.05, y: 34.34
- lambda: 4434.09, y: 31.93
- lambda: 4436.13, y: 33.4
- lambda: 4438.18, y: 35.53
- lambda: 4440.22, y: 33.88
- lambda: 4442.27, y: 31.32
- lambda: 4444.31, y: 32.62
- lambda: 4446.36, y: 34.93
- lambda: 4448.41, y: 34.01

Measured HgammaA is -2.1 A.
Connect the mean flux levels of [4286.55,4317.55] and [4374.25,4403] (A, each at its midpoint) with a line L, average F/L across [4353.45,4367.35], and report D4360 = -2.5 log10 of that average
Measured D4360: -0.111 mag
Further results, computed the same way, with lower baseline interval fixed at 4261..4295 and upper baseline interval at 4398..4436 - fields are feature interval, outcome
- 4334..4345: 0.17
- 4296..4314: 0.29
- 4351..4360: 0.00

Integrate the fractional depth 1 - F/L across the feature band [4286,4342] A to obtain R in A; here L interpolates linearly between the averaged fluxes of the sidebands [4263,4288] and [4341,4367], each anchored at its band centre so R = 6.4 A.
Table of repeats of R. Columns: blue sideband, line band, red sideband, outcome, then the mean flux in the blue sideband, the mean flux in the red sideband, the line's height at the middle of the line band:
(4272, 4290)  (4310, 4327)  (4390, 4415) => 0.5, 28.7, 32.3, 29.8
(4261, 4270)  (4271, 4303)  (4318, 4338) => 4.3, 31.9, 30.4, 31.4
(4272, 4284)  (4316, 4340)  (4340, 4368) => 0.3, 29.4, 30.9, 30.4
